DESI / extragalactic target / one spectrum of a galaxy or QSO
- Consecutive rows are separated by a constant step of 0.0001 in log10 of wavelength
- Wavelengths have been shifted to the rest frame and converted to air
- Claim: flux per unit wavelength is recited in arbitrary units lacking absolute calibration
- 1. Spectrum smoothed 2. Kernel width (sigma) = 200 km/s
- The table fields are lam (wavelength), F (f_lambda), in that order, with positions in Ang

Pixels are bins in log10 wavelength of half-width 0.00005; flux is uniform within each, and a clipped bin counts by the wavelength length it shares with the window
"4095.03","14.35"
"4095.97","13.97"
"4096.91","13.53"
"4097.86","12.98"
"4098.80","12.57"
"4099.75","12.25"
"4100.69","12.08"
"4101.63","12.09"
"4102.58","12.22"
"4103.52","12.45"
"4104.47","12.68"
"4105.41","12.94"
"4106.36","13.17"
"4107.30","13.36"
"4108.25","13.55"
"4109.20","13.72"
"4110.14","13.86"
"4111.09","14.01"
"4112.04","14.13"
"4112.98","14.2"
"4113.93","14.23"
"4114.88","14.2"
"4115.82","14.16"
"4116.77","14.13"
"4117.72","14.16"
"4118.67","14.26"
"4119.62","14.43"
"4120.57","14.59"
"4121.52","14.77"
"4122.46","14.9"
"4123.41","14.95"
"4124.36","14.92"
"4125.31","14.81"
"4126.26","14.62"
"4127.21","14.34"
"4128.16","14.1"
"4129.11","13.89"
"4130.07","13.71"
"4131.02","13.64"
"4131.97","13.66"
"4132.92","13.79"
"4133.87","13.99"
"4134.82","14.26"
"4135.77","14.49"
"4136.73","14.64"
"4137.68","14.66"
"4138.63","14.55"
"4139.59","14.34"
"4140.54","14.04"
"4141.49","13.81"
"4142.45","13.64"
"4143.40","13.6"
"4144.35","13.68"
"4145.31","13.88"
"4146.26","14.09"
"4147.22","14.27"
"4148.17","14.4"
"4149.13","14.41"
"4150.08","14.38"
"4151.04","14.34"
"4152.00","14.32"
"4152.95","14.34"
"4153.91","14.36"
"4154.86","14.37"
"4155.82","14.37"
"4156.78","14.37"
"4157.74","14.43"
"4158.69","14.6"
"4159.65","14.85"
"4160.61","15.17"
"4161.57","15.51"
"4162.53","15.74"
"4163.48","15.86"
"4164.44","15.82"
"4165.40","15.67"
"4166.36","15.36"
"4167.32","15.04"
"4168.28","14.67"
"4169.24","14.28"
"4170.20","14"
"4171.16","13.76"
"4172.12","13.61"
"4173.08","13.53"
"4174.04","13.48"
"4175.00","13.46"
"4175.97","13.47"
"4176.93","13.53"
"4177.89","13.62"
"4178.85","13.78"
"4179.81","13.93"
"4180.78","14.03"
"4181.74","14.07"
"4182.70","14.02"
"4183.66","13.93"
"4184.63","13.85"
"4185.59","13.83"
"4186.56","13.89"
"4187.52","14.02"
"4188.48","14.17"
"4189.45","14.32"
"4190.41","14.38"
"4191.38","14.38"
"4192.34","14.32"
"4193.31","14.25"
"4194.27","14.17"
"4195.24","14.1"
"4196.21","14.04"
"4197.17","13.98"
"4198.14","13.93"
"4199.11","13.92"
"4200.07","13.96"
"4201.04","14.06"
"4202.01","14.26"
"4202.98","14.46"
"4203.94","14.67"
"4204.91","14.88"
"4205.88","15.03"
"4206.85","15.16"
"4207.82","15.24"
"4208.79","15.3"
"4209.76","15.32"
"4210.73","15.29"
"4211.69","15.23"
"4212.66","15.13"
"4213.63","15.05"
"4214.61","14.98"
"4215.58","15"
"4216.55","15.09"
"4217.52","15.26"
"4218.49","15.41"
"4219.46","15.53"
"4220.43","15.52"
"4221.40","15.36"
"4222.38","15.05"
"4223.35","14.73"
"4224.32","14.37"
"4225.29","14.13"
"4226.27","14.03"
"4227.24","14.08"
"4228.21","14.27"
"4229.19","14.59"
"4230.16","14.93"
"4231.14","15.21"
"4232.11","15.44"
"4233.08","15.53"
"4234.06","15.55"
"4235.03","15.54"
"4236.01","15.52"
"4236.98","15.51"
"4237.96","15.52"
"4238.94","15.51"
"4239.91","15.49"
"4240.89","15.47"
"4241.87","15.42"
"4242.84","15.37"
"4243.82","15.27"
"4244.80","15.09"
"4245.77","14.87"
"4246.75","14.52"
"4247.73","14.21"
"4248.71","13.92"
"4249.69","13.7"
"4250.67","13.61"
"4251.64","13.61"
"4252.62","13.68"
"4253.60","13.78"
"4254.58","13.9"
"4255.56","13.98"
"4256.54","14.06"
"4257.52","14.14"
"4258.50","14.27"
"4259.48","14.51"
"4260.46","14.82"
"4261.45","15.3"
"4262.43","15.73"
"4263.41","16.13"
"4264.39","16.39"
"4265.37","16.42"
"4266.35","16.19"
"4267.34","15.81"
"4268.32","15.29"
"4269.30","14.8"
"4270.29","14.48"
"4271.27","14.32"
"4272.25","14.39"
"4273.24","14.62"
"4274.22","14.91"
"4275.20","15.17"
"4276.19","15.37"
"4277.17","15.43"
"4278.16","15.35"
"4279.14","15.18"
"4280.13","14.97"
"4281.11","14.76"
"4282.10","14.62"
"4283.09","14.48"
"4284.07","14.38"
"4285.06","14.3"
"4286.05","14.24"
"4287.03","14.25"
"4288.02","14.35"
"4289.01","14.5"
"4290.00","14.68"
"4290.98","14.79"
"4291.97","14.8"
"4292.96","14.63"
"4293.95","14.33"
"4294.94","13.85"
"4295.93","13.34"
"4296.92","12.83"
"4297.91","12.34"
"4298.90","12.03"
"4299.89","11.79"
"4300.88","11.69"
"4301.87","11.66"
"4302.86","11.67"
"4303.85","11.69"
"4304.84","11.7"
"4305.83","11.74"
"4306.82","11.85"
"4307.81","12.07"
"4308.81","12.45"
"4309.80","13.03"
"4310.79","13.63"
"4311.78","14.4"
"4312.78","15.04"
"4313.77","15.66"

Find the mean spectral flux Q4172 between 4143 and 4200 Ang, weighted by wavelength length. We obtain 14.3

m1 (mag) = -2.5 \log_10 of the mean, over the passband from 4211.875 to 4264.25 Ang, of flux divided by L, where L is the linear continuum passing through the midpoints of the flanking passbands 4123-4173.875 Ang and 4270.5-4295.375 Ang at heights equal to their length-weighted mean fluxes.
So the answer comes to -0.02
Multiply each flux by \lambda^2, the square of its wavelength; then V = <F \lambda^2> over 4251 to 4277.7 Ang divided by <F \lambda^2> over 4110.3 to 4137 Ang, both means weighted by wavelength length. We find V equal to 1.11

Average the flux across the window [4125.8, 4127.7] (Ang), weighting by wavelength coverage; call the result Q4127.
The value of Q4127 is 14.5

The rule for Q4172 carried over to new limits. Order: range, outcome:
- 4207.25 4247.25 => 15.1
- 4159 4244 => 14.7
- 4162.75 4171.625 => 15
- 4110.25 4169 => 14.4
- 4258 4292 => 15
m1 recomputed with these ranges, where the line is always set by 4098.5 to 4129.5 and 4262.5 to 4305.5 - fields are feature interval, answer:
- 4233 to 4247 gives -0.09 mag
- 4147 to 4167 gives -0.07 mag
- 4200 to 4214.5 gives -0.06 mag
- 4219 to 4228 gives -0.05 mag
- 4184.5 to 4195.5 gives -0.01 mag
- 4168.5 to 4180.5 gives 0.02 mag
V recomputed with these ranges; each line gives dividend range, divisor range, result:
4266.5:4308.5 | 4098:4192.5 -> 1.05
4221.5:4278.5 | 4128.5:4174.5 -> 1.09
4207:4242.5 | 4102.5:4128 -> 1.14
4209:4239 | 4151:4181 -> 1.07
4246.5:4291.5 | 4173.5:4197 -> 1.10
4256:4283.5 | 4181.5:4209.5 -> 1.09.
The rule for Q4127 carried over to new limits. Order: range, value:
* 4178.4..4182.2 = 13.9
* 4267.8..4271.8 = 14.7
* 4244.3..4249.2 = 14.5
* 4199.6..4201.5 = 14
